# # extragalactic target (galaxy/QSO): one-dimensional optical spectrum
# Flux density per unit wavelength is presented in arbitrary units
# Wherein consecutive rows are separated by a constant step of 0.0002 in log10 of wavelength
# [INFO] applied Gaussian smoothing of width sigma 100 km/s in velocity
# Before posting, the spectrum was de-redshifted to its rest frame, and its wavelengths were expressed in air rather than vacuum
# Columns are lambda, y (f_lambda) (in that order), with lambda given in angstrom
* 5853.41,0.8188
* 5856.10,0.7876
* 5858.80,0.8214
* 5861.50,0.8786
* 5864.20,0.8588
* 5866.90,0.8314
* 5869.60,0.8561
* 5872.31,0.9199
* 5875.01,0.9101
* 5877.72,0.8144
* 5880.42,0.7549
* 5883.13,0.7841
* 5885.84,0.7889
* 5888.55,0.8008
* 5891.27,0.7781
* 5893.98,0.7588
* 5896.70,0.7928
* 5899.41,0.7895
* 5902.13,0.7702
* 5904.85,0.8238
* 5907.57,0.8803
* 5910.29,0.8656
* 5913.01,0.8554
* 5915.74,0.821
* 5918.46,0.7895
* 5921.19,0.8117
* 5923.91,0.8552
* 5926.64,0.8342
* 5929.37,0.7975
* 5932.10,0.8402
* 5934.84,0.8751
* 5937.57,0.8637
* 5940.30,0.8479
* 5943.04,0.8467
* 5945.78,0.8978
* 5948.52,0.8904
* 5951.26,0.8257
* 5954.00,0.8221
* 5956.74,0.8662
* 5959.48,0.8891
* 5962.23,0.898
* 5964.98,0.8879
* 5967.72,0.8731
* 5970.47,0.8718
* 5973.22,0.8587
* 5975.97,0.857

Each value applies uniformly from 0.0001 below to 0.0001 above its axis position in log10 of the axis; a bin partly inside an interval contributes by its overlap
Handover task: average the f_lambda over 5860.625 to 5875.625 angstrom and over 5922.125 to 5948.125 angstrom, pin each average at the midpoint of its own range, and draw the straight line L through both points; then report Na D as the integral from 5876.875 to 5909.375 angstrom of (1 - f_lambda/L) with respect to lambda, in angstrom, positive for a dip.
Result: 2.64 angstrom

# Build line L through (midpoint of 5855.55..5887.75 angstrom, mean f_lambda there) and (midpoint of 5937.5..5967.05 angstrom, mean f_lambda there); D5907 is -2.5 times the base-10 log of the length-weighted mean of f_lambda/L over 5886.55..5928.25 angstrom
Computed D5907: 0.04 mag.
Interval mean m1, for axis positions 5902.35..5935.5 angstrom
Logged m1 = 0.834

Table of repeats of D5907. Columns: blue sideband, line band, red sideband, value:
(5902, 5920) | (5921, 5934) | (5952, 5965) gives 0.02 mag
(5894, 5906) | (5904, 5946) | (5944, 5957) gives -0.02 mag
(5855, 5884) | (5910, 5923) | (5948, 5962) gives 0.03 mag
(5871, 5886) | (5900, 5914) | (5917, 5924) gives -0.02 mag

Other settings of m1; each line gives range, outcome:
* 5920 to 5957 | 0.848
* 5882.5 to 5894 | 0.785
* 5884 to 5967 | 0.836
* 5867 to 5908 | 0.814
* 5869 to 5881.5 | 0.853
